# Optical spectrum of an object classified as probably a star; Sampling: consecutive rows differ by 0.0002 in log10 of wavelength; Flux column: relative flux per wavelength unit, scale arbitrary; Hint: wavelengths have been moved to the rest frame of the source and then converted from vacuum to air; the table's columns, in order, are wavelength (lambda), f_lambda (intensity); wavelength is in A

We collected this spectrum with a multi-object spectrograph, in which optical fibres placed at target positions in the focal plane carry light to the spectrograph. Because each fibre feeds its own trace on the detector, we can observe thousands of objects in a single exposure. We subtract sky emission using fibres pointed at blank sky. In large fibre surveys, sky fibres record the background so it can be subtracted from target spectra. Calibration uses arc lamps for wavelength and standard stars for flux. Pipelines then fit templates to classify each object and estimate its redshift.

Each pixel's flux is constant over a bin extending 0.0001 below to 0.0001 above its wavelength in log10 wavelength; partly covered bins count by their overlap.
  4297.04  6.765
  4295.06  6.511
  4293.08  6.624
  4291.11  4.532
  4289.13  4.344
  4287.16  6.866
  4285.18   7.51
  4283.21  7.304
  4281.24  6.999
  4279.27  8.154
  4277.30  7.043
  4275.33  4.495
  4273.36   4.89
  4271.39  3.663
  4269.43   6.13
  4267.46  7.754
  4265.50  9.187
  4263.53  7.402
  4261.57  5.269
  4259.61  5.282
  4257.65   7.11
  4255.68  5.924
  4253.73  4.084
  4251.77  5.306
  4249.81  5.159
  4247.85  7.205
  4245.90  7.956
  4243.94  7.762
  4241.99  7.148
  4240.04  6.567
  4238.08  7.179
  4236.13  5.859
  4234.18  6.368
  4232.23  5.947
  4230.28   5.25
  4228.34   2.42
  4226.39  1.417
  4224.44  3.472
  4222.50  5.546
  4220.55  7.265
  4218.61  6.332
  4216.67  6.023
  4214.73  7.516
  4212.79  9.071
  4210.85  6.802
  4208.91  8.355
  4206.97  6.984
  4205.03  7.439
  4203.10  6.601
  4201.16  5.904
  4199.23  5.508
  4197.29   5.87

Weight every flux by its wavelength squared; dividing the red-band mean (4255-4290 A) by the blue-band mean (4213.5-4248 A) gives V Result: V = 1.1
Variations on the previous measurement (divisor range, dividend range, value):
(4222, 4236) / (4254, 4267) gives 1.52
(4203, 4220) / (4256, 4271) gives 0.95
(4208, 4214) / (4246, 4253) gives 0.77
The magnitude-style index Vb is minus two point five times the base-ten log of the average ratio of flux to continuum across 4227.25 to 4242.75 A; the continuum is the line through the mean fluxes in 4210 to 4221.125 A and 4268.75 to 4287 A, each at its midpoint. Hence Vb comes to 0.187 mag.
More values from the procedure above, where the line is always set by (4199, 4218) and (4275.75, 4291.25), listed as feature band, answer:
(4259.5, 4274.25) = 0.08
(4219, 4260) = 0.20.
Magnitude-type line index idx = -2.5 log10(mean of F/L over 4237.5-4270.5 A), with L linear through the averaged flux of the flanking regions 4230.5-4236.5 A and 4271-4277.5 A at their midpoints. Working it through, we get -0.21 mag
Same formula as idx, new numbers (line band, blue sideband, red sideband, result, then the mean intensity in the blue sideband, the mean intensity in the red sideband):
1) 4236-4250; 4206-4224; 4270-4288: -0.05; 6.99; 6.32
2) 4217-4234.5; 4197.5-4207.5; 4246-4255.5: 0.24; 6.42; 5.72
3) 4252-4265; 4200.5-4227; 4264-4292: 0.08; 6.41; 6.37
